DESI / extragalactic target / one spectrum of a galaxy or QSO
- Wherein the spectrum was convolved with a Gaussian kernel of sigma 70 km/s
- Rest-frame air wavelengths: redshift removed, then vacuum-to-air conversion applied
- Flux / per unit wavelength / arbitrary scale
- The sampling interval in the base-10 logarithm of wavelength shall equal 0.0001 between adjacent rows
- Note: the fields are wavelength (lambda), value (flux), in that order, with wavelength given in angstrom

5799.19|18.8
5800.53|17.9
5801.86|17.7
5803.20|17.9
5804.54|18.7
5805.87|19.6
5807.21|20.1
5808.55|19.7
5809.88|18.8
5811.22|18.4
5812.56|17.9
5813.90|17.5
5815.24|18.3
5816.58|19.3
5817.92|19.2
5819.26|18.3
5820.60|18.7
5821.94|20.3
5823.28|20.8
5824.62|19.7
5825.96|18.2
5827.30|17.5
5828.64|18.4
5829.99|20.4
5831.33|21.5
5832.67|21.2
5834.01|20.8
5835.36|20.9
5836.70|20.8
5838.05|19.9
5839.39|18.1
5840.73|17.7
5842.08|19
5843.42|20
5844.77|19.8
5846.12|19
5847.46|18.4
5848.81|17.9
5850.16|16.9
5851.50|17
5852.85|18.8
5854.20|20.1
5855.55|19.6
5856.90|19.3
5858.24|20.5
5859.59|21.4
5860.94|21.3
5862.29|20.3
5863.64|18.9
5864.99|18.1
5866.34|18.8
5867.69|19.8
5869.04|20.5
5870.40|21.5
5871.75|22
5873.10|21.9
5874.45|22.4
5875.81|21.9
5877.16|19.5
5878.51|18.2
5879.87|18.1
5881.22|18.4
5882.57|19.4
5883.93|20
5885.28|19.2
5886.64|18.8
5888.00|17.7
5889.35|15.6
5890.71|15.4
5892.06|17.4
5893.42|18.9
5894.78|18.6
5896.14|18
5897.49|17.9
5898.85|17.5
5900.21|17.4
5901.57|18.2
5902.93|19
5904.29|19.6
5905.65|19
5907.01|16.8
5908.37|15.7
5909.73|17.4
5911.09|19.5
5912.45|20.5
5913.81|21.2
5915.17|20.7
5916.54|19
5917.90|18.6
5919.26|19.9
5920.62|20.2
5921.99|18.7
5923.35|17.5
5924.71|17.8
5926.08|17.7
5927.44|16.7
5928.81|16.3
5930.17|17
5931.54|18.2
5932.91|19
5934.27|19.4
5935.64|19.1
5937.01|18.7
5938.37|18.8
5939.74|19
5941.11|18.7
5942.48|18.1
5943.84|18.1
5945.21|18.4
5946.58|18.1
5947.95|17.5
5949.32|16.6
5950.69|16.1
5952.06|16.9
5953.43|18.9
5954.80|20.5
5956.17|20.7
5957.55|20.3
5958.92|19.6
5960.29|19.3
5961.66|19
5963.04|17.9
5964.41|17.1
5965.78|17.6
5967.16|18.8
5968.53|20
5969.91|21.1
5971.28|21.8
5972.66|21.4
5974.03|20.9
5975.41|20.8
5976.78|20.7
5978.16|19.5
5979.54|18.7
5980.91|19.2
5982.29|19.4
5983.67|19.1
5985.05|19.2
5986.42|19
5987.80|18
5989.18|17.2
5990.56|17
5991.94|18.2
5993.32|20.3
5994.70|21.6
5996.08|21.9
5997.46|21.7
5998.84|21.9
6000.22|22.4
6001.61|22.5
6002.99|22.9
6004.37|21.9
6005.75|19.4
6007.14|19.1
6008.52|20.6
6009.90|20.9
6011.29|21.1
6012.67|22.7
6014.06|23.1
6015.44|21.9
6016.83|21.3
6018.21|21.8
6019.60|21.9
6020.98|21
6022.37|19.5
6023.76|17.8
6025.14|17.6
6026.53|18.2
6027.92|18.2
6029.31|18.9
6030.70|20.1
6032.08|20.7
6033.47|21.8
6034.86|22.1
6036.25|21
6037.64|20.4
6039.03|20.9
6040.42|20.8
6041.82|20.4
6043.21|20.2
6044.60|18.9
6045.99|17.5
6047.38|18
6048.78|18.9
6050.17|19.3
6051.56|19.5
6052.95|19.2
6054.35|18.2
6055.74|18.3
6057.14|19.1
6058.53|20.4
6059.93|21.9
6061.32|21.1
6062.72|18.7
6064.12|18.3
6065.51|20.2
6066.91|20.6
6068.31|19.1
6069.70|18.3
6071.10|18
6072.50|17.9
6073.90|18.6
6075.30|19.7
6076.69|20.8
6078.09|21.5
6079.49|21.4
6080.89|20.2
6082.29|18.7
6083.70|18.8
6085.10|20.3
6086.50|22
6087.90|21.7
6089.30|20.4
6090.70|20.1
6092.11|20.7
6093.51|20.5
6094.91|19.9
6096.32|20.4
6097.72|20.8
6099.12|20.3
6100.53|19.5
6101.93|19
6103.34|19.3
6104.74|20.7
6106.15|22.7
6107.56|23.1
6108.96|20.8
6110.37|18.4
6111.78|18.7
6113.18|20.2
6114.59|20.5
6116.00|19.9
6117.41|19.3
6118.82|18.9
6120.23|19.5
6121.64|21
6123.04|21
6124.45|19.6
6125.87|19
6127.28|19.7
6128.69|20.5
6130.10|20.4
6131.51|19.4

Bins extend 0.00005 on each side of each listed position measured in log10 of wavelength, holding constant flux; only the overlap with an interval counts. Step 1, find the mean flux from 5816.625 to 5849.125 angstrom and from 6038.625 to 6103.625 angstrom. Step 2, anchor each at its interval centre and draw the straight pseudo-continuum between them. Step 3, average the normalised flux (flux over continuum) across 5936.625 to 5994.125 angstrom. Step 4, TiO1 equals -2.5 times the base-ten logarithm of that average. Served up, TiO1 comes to 0.037 mag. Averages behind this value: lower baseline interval 19.5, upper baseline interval 19.7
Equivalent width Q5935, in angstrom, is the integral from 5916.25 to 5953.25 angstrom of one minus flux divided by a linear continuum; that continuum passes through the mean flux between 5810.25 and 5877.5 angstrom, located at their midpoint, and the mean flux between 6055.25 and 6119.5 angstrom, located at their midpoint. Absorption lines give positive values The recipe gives 3.0 angstrom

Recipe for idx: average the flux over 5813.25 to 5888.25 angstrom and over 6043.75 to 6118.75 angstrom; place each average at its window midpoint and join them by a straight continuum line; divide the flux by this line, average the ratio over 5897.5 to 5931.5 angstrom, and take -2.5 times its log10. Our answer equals 0.07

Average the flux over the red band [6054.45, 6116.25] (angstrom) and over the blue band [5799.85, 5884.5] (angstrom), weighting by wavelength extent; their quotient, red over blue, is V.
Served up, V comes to 1.03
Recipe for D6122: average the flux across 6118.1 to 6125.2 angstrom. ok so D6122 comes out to 20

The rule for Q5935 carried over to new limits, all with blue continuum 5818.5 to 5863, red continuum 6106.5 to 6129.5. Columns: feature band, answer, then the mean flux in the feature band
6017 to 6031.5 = 0.20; 19.6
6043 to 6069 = 0.78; 19.3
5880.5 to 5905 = 1.77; 18.2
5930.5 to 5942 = 0.51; 18.8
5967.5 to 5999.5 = -0.25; 19.9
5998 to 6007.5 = -0.82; 21.5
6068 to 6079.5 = 0.33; 19.4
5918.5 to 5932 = 1.13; 18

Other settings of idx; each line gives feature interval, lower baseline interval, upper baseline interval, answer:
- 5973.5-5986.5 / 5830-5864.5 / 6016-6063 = 0.00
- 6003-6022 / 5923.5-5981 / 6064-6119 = -0.11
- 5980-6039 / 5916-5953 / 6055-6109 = -0.07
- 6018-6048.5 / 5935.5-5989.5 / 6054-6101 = -0.02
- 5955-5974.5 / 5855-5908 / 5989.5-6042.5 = 0.02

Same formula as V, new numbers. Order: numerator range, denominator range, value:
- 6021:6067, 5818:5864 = 1.01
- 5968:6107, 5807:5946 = 1.06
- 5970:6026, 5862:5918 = 1.08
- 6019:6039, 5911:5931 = 1.07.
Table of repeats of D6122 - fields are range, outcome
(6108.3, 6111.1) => 19.5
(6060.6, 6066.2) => 19.6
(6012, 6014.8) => 22.9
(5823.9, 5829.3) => 18.5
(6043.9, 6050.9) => 18.5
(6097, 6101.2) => 20.2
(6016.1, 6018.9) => 21.6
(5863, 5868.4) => 18.9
